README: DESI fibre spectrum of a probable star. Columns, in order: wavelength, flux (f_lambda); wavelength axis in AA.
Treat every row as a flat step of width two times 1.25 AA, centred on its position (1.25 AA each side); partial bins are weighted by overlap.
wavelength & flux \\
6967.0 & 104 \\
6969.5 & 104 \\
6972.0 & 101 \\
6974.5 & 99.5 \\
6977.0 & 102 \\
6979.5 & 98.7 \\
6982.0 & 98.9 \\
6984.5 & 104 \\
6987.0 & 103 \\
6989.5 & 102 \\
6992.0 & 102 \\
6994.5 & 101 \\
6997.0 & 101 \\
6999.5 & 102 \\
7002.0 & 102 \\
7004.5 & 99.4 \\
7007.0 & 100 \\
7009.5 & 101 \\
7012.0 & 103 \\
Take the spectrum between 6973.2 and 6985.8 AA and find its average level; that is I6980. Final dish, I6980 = 101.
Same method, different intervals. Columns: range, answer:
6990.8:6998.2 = 101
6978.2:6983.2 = 98.8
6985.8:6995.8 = 102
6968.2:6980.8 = 101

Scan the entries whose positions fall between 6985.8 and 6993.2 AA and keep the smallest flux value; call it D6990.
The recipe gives 102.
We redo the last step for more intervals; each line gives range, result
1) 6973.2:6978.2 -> 99.5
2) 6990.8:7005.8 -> 99.4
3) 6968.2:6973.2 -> 101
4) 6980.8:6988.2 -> 98.9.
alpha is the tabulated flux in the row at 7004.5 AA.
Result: 99.4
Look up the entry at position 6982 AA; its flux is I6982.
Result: 98.9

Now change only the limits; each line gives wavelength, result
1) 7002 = 102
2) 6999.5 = 102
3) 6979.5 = 98.7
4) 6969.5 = 104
